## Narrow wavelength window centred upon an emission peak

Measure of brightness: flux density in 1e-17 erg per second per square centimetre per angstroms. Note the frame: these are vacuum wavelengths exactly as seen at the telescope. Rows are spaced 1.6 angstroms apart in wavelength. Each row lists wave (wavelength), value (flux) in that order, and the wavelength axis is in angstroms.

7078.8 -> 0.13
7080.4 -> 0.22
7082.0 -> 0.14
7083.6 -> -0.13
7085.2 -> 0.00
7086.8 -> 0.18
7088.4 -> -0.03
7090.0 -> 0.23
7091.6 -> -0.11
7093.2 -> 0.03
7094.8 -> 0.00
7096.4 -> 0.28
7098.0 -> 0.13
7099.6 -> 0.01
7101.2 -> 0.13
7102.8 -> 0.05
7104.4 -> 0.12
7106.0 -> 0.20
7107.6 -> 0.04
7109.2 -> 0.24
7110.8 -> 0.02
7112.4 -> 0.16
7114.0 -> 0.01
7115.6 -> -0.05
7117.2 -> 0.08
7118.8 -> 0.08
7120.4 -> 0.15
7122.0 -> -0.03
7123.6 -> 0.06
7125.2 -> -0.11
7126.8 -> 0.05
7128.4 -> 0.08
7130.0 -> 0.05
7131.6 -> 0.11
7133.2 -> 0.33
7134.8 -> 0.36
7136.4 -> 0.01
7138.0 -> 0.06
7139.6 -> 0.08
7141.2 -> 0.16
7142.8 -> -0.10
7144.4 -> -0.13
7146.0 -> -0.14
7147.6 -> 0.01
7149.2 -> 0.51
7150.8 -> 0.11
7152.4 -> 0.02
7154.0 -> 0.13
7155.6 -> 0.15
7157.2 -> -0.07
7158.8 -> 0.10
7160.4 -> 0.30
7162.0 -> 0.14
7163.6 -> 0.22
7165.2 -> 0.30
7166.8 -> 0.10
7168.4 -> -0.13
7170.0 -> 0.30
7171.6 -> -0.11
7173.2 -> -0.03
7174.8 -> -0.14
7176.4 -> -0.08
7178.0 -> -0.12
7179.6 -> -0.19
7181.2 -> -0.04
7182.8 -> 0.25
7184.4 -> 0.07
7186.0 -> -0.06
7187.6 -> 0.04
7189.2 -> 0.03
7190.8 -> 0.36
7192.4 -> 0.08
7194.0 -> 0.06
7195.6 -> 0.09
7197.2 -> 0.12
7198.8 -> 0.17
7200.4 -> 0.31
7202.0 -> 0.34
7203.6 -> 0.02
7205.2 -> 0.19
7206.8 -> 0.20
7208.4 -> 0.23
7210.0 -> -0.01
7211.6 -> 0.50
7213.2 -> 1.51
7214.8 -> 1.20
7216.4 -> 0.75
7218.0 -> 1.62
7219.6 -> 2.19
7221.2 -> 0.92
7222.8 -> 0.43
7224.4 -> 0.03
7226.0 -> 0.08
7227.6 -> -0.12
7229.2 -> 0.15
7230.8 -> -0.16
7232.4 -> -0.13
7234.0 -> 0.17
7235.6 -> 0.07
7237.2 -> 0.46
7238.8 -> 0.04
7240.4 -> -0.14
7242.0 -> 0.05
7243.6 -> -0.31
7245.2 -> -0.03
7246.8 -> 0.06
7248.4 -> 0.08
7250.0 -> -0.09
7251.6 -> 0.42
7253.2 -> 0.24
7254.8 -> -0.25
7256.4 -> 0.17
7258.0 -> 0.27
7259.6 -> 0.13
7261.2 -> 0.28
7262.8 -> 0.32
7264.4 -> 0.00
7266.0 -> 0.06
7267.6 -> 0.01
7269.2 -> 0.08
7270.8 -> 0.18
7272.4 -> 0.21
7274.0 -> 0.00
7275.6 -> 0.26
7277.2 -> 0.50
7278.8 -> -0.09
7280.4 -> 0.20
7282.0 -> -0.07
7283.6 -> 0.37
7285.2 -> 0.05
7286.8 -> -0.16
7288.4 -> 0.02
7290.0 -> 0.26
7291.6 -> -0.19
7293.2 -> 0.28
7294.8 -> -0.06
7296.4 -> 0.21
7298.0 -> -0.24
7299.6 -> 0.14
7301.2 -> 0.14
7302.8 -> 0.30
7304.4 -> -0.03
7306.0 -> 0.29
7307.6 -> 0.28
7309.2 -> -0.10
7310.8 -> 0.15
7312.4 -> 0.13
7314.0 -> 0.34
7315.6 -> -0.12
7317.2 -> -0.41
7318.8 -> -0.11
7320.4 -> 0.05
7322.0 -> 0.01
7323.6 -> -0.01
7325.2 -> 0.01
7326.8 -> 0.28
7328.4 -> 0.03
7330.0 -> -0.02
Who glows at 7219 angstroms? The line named [O II] 3727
